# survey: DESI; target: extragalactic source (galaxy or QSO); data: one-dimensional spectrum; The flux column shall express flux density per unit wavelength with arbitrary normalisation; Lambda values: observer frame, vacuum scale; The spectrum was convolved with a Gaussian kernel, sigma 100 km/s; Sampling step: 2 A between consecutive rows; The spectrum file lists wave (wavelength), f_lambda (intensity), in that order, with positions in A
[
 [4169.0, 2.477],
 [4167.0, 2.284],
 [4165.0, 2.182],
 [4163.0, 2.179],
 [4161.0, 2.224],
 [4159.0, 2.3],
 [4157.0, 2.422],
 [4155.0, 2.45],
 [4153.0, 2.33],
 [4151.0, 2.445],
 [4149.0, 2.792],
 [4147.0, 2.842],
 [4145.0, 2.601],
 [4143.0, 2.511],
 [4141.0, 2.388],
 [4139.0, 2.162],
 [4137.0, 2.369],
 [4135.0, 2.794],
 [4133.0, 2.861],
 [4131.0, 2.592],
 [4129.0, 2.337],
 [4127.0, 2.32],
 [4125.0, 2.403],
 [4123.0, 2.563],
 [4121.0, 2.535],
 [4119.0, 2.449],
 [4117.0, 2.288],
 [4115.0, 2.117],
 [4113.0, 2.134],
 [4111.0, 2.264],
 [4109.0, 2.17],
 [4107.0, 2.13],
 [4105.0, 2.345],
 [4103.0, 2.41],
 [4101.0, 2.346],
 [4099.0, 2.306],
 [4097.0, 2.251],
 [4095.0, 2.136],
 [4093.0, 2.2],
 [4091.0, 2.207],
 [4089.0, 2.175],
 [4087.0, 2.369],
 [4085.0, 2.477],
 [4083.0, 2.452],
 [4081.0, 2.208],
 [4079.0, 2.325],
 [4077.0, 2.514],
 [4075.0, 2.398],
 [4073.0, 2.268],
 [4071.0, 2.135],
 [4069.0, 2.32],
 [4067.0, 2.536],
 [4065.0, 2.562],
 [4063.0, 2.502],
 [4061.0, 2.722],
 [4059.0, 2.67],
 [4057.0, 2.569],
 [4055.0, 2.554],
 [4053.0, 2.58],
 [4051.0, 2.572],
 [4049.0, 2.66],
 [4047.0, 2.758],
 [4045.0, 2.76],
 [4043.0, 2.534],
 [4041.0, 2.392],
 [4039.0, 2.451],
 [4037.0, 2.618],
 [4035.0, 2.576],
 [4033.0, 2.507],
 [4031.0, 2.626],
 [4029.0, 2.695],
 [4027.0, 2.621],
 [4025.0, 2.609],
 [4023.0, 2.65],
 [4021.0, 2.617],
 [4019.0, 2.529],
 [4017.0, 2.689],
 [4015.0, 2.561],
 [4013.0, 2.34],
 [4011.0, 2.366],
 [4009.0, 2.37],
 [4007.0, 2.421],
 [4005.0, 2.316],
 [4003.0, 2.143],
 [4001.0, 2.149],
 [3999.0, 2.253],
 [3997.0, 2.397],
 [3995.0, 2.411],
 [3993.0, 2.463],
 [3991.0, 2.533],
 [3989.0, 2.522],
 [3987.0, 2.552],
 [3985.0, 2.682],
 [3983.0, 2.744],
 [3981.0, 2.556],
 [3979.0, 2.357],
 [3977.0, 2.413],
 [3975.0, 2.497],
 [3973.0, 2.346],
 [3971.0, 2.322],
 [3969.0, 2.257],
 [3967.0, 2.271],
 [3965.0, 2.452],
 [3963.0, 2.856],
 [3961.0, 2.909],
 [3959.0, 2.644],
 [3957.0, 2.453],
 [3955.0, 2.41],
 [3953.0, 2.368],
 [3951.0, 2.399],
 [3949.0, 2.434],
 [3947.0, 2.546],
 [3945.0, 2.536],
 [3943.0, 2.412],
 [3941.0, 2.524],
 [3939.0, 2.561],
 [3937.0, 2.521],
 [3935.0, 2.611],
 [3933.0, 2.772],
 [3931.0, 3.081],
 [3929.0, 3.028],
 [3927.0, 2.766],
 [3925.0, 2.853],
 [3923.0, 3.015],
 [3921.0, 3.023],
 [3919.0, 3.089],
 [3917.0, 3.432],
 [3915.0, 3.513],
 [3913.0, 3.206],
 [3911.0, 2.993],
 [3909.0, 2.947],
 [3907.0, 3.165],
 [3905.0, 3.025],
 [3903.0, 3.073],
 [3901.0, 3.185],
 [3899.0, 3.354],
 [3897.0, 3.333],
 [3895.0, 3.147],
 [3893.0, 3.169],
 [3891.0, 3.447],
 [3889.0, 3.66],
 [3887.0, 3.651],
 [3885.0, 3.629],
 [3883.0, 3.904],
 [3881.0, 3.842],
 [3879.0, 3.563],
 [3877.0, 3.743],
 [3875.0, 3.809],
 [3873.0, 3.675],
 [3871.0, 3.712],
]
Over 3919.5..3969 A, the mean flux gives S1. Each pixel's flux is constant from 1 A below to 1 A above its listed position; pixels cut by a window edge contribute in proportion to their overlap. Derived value 2.64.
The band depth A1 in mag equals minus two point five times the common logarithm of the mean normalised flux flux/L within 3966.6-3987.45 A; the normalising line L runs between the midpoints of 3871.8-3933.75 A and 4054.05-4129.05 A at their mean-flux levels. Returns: 0.19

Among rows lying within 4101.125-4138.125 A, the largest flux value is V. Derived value 2.861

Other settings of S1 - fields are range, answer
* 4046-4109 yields 2.4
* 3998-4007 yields 2.24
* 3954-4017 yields 2.45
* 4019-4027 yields 2.61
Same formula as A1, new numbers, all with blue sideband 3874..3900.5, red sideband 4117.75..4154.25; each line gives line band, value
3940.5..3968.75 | 0.29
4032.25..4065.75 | 0.11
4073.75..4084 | 0.16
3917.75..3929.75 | 0.15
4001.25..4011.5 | 0.30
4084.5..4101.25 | 0.19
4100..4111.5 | 0.16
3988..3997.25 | 0.25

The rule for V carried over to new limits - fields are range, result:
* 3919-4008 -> 3.089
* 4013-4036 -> 2.695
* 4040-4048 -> 2.76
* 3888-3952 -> 3.66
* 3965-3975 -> 2.497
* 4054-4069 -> 2.722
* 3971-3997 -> 2.744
